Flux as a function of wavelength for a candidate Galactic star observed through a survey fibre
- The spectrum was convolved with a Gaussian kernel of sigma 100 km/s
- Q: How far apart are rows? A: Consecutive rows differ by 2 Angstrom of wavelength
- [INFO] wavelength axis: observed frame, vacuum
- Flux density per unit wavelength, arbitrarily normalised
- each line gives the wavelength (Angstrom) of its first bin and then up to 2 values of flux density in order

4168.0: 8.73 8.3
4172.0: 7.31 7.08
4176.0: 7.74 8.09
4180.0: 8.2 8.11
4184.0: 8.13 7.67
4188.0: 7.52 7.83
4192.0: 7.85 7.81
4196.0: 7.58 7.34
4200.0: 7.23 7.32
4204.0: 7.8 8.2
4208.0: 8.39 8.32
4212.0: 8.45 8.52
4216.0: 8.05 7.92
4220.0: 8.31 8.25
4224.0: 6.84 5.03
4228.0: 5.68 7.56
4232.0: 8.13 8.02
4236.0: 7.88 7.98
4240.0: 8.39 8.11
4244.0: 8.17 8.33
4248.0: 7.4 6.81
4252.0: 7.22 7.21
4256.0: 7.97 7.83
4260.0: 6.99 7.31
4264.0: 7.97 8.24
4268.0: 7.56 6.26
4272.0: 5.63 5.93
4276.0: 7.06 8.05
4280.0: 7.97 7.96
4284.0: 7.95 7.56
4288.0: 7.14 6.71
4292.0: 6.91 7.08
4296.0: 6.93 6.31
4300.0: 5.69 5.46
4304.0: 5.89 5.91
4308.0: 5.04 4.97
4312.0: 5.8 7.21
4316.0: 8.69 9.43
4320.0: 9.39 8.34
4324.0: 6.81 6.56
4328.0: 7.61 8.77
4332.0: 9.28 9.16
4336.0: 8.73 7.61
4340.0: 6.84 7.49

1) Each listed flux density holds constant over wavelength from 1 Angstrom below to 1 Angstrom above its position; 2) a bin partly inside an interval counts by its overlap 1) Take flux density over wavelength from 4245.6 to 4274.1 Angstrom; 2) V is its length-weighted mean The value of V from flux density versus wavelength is 7.26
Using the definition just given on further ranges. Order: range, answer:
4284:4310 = 6.39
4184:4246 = 7.75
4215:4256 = 7.57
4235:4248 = 8.09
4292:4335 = 7.15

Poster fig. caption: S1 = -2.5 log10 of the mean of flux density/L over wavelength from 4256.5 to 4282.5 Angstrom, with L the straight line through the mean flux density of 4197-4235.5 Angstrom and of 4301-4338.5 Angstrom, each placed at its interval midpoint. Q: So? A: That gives 0.03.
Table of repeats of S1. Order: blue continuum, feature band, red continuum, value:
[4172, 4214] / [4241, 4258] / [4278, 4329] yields -0.03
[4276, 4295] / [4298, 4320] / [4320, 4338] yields 0.20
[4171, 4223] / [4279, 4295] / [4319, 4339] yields 0.10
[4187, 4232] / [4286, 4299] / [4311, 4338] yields 0.16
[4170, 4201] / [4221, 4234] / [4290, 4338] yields 0.08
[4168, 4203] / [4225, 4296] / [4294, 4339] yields 0.01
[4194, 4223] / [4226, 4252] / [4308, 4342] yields 0.05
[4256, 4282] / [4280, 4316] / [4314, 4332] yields 0.18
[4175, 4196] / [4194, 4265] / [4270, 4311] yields -0.05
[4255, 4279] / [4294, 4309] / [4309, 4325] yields 0.24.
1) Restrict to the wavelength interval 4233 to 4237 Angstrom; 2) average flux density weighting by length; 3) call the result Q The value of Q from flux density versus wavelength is 7.95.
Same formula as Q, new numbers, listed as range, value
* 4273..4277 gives 6.49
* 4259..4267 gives 7.63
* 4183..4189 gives 7.77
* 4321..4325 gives 7.57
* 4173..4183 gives 7.84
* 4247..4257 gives 7.32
